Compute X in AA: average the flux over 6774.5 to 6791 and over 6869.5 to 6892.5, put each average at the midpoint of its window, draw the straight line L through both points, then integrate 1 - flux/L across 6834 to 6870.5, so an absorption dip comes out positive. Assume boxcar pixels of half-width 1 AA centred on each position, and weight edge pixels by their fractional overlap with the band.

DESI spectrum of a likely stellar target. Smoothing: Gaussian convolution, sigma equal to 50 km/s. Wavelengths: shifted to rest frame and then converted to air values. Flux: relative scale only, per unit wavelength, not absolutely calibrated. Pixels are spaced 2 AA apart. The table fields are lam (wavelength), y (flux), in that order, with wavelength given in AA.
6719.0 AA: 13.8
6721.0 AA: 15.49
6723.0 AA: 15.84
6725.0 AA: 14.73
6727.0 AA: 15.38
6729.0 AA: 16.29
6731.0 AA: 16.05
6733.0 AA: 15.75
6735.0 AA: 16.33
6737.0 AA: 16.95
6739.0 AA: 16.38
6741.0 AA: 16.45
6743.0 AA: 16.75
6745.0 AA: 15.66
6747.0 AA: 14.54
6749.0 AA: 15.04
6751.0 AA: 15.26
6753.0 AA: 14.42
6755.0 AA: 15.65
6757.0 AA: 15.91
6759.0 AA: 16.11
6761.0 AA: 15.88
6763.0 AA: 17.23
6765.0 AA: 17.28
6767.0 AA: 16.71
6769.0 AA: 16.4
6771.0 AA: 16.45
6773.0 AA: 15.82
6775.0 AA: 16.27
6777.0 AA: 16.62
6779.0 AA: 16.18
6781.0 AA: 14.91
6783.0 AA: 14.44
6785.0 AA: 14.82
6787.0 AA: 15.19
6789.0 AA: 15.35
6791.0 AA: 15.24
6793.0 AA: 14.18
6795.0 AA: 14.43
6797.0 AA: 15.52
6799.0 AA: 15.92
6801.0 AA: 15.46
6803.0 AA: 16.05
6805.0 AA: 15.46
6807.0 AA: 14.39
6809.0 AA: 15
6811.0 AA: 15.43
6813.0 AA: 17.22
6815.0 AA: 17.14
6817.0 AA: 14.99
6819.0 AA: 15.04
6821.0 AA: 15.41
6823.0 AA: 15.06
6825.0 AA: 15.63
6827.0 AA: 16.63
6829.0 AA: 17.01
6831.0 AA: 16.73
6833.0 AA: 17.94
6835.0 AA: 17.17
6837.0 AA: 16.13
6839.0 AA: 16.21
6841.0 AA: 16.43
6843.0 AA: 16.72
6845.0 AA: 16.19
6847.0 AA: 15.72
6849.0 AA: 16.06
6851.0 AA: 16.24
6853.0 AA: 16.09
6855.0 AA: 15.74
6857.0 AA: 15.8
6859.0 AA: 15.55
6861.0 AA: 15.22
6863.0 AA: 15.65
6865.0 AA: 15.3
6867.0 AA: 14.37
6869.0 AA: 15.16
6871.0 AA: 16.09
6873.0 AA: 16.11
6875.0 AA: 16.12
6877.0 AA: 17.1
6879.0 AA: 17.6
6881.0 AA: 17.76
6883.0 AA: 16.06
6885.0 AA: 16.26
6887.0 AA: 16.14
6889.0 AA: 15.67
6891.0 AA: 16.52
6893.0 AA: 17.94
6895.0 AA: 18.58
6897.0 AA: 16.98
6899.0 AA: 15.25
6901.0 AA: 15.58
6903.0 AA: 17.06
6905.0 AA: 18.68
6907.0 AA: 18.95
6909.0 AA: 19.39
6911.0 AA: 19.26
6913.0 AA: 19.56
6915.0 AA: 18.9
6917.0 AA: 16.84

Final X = 0.7 AA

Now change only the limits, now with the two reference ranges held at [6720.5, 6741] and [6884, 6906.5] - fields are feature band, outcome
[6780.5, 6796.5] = 1.4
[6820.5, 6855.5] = 0.5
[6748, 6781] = 0.2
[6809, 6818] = 0.2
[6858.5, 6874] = 1.2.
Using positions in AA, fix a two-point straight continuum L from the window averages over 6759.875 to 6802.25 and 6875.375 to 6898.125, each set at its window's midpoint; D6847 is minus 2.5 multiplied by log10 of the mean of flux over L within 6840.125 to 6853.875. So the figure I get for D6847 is 0.02 mag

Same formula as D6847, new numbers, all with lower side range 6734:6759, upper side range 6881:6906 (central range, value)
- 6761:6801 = 0.020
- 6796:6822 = 0.040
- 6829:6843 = -0.026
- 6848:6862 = 0.047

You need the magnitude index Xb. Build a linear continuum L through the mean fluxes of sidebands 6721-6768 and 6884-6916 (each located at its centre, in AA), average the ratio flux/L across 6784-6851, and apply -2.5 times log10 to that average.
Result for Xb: 0.058 mag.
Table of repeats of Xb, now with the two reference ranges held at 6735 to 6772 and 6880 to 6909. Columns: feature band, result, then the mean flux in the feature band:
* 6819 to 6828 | 0.06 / 15.6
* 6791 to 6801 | 0.09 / 15.1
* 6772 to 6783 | 0.03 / 15.8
